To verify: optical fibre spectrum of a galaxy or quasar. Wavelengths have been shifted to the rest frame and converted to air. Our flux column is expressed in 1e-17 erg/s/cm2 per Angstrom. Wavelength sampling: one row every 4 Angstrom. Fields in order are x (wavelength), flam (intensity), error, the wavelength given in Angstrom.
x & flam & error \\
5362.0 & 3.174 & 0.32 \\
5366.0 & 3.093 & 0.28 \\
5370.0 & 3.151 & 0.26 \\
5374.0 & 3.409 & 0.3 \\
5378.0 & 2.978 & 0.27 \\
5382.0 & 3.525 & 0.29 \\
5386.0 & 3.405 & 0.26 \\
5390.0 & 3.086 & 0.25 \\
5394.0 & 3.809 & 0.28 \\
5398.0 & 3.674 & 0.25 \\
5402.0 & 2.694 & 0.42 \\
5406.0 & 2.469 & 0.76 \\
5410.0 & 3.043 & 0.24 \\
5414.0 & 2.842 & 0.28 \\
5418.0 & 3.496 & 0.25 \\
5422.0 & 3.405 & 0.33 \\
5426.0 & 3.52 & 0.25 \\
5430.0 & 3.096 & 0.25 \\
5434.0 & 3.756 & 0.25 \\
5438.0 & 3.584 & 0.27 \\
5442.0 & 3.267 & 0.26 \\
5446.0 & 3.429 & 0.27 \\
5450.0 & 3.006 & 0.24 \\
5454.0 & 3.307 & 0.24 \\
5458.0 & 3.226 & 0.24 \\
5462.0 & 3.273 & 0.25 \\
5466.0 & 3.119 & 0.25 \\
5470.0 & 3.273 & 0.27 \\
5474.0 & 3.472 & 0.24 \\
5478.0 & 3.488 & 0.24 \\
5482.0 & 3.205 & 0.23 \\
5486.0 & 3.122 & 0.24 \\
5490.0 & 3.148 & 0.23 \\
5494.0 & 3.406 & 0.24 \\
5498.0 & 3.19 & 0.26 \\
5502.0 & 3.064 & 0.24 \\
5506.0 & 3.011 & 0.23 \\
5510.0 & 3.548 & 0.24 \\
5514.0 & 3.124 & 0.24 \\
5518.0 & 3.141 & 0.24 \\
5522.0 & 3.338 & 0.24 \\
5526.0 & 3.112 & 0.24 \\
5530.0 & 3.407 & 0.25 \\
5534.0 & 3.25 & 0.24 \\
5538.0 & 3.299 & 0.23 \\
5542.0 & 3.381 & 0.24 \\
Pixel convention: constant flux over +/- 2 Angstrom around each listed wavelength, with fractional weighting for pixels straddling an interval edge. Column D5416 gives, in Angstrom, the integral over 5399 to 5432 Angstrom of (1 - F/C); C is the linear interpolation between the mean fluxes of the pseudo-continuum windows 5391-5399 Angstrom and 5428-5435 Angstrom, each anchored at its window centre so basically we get 3.9 Angstrom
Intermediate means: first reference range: 3.67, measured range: 3.09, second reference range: 3.38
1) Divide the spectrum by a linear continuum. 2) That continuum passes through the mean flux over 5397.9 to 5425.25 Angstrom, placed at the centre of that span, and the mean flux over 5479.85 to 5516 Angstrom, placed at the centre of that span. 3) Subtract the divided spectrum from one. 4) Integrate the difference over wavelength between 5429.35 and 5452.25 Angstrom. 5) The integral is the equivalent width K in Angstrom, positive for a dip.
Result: -1.9 Angstrom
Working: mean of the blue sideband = 3.07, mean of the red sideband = 3.2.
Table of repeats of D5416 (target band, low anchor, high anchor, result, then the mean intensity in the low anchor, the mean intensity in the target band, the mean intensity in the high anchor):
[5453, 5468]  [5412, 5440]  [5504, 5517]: 0.42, 3.39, 3.23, 3.22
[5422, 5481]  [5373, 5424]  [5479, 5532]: -2.31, 3.21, 3.34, 3.22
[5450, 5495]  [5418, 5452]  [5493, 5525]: 0.56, 3.39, 3.26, 3.22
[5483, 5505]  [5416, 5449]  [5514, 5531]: 0.75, 3.43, 3.18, 3.23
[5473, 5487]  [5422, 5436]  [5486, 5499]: -0.21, 3.45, 3.33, 3.23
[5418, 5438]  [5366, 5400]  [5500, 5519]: -1.01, 3.36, 3.46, 3.18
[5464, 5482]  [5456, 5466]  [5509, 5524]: -0.50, 3.22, 3.32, 3.27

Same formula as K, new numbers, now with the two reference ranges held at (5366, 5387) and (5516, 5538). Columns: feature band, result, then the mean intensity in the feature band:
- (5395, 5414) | 1.5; 3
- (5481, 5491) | 0.3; 3.15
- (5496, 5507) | 0.5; 3.1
